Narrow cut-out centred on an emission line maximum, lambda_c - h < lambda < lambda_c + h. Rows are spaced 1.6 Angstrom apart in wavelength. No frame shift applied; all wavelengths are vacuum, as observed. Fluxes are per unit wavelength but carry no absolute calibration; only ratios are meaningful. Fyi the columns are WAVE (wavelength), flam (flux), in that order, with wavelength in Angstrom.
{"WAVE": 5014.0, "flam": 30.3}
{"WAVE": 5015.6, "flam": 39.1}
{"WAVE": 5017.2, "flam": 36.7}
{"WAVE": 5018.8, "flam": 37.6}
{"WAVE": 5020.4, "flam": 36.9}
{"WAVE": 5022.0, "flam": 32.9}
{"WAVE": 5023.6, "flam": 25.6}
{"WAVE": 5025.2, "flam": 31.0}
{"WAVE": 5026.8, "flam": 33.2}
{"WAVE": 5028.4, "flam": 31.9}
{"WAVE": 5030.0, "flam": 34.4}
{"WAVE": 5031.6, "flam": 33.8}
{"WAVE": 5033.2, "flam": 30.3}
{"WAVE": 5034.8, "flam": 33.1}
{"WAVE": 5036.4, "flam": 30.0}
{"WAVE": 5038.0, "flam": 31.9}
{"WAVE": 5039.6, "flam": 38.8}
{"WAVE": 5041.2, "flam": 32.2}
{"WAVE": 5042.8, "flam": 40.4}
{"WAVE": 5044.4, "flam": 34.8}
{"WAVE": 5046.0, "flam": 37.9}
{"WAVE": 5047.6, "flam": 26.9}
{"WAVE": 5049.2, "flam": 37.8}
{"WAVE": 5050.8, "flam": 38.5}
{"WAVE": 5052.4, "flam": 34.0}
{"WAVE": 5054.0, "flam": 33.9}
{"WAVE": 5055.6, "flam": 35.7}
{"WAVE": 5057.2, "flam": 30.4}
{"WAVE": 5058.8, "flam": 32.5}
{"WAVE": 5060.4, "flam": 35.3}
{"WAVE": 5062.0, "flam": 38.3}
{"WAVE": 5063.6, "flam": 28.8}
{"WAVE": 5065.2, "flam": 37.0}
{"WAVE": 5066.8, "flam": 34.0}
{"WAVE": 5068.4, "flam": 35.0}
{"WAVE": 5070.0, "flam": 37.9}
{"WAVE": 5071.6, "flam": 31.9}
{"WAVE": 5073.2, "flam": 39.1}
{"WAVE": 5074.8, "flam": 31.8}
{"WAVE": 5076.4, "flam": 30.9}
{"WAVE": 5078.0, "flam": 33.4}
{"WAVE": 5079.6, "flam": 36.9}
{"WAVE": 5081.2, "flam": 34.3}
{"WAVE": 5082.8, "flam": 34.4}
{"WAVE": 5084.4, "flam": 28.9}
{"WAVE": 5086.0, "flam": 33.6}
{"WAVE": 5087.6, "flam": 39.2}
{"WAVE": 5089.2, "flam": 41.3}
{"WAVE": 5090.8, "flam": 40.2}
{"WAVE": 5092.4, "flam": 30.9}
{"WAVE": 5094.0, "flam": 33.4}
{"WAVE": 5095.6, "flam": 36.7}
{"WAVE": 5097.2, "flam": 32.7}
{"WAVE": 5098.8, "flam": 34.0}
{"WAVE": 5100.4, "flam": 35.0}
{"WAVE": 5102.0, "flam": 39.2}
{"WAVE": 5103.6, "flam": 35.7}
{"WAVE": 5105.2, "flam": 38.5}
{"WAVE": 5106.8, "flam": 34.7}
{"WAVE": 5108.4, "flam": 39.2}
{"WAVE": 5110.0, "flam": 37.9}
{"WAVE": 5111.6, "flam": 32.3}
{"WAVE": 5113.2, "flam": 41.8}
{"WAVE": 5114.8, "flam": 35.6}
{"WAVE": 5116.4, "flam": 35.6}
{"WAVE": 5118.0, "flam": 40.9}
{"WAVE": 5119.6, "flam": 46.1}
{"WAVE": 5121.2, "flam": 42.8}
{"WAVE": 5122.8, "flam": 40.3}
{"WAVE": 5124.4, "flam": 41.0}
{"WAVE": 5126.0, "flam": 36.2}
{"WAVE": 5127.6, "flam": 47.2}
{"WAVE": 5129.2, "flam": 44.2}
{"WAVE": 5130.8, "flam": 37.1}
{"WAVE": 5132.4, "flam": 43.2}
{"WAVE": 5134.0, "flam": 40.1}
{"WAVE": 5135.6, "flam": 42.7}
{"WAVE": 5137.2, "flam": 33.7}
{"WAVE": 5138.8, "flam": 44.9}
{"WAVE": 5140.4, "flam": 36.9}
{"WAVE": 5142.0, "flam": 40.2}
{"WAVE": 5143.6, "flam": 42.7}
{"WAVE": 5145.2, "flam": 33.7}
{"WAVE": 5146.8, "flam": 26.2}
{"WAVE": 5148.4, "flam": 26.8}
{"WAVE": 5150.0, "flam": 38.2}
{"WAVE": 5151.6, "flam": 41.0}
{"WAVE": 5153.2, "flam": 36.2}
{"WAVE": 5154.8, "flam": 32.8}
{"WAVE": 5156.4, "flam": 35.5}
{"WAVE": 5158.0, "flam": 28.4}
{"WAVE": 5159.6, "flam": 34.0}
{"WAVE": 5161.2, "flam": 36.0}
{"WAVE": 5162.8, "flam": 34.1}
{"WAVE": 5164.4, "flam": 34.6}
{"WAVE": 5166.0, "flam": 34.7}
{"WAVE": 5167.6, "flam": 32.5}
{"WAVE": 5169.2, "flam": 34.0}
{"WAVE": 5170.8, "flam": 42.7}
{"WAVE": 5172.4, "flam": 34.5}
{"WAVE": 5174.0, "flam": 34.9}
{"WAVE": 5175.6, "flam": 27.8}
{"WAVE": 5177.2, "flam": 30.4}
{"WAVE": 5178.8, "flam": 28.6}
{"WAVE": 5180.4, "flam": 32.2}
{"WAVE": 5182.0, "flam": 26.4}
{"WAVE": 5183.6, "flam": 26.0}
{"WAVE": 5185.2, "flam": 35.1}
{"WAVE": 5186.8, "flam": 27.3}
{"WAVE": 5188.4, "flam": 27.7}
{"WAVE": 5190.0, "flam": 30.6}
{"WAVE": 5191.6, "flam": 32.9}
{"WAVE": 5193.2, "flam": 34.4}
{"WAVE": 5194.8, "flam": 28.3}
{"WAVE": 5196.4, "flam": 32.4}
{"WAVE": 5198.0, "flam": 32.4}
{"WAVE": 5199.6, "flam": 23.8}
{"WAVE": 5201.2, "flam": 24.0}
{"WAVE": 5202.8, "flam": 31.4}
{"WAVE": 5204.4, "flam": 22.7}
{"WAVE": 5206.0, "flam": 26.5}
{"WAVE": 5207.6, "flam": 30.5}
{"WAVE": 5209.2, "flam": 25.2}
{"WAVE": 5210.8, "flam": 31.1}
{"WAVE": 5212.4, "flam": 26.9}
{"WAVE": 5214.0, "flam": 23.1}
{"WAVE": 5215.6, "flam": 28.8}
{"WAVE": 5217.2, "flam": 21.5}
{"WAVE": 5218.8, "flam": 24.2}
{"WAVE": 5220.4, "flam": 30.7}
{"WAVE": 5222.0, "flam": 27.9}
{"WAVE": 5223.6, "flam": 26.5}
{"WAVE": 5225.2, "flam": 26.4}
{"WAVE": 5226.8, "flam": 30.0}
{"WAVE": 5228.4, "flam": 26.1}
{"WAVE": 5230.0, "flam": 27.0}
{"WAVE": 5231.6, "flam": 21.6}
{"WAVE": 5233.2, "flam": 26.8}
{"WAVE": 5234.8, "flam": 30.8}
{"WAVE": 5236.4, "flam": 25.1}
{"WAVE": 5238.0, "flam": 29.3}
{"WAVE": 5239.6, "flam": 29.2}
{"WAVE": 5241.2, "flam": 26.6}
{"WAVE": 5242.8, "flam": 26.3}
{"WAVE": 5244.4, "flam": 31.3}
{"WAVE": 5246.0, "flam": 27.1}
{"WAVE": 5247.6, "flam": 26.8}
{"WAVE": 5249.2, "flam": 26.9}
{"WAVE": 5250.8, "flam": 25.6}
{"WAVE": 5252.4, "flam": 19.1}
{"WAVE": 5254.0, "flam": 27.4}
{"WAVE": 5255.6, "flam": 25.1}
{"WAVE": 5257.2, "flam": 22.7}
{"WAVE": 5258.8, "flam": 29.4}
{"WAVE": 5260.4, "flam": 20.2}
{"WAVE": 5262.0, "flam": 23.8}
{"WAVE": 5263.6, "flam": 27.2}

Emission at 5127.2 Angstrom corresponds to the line C III] 1909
